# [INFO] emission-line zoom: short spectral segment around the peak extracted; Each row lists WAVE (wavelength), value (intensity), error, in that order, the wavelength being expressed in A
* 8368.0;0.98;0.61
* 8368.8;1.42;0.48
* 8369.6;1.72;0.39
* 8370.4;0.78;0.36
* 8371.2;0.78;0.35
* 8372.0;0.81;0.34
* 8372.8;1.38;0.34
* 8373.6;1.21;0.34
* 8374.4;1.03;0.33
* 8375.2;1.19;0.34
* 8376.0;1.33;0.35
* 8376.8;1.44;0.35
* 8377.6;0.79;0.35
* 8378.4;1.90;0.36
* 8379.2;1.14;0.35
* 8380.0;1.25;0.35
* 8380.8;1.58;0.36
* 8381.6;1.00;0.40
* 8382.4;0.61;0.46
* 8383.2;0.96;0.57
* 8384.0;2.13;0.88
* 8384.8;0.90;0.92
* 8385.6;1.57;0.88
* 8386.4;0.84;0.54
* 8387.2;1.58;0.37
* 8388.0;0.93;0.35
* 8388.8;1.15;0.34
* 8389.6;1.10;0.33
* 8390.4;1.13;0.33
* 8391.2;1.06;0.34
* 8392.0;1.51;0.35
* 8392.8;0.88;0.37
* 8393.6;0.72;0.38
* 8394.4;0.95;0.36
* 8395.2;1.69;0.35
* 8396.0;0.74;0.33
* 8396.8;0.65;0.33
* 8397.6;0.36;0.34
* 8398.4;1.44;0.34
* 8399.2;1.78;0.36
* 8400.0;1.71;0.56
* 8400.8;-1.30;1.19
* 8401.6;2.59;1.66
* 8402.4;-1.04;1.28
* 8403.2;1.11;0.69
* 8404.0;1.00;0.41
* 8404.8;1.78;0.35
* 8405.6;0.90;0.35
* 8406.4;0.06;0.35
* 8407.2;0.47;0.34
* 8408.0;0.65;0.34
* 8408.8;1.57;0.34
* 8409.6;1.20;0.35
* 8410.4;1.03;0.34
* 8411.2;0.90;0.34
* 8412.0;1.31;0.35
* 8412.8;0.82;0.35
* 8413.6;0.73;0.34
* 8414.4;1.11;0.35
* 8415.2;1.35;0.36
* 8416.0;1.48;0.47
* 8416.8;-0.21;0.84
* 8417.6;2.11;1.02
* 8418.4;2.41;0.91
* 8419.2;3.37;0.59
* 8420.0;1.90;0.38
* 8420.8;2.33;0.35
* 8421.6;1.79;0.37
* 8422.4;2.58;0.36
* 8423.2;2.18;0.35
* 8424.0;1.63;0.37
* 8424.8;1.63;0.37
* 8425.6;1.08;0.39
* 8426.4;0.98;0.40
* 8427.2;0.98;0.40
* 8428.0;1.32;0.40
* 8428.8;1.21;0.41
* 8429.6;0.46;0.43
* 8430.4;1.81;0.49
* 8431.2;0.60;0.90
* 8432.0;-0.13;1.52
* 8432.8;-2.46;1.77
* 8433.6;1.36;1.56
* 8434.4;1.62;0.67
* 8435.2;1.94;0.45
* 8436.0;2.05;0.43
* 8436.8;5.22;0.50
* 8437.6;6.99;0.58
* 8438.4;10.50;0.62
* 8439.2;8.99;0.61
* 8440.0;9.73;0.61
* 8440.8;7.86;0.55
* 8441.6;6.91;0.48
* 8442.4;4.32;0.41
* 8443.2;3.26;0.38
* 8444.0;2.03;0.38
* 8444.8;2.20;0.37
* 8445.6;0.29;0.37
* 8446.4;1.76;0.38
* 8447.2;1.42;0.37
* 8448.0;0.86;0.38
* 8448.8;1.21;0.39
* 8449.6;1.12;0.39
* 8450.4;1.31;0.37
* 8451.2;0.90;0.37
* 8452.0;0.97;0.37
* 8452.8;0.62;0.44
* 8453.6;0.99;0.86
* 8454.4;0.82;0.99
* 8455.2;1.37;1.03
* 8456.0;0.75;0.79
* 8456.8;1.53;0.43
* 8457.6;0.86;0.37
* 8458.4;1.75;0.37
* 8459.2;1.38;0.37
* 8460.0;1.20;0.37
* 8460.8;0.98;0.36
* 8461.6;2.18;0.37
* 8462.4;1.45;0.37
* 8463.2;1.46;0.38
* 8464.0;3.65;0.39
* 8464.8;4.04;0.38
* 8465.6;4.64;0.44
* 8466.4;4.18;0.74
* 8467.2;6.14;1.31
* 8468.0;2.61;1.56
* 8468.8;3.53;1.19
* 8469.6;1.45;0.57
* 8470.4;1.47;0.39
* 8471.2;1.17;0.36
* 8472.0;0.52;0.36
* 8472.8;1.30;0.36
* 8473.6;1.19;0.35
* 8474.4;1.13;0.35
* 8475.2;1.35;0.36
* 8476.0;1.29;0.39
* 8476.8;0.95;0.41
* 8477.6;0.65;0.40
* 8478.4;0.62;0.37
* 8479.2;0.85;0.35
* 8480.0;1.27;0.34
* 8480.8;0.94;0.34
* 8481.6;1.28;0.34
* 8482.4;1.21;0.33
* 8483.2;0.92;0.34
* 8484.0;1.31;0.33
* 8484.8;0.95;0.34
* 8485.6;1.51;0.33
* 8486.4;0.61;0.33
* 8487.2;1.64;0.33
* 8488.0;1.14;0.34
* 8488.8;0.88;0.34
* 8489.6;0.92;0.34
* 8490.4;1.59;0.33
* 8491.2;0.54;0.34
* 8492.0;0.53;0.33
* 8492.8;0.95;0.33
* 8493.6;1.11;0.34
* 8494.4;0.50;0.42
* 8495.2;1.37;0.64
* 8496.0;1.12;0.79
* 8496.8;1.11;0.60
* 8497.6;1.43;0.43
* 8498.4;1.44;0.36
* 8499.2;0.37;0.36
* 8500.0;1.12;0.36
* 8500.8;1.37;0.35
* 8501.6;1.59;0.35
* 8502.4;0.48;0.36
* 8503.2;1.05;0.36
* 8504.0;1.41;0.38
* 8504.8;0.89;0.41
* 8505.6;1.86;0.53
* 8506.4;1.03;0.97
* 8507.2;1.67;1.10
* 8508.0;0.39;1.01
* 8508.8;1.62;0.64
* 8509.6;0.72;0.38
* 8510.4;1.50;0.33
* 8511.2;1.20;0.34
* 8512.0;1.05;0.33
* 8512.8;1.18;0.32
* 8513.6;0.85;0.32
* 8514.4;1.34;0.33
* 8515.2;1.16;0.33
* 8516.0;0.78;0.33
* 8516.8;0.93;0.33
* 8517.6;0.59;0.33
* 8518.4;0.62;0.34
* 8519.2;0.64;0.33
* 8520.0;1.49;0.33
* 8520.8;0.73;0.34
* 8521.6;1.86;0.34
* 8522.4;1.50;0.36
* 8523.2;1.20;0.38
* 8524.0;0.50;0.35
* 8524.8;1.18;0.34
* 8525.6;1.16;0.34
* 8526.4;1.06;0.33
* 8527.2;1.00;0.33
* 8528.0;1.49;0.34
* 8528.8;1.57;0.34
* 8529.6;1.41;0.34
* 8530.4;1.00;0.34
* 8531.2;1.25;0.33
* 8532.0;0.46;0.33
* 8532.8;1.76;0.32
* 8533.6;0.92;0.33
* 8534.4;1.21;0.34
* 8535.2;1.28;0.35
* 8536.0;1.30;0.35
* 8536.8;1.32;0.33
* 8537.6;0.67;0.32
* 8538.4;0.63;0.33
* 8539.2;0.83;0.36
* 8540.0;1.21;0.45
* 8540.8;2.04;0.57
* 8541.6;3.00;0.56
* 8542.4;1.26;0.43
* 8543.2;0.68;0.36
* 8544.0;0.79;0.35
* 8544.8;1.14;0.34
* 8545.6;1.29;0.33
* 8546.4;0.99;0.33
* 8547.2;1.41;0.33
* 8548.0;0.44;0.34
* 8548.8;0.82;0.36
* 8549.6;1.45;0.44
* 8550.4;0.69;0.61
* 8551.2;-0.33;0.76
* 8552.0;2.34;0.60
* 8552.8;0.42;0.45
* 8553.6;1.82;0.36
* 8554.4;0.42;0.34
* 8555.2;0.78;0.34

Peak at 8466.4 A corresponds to [N II]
